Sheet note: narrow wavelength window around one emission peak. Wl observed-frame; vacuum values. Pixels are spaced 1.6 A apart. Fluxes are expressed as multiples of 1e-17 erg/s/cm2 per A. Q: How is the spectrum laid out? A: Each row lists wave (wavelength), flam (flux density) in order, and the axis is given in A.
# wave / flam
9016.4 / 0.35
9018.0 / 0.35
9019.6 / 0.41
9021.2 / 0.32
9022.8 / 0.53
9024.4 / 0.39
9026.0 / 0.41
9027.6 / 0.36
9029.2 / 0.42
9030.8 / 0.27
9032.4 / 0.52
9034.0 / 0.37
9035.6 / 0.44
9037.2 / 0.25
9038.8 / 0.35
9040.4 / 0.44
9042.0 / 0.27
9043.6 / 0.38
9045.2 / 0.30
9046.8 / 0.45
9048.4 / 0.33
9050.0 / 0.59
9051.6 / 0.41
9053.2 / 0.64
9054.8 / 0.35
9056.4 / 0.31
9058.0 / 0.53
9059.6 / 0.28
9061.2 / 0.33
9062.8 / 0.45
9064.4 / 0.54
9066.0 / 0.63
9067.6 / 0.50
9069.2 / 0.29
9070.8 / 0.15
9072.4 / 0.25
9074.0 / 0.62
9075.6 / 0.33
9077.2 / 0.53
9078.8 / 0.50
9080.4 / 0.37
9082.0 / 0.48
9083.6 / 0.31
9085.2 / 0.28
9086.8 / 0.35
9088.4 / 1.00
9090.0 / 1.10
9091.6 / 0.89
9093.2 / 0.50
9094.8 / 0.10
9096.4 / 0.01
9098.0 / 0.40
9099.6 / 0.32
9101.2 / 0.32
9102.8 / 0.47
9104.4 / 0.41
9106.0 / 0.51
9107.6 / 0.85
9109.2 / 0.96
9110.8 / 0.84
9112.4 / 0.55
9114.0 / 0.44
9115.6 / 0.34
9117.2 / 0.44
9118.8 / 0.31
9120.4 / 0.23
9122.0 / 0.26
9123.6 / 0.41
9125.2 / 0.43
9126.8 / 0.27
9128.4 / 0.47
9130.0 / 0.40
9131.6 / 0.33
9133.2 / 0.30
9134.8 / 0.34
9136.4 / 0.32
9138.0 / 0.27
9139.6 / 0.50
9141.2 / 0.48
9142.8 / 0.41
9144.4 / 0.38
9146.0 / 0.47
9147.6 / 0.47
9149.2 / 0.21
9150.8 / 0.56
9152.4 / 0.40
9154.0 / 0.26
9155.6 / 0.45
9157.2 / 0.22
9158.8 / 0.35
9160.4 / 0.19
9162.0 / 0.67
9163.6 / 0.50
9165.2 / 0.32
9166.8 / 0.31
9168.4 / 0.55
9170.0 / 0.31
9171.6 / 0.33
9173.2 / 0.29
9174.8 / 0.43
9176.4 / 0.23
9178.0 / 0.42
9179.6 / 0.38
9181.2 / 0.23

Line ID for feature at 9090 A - [S II]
